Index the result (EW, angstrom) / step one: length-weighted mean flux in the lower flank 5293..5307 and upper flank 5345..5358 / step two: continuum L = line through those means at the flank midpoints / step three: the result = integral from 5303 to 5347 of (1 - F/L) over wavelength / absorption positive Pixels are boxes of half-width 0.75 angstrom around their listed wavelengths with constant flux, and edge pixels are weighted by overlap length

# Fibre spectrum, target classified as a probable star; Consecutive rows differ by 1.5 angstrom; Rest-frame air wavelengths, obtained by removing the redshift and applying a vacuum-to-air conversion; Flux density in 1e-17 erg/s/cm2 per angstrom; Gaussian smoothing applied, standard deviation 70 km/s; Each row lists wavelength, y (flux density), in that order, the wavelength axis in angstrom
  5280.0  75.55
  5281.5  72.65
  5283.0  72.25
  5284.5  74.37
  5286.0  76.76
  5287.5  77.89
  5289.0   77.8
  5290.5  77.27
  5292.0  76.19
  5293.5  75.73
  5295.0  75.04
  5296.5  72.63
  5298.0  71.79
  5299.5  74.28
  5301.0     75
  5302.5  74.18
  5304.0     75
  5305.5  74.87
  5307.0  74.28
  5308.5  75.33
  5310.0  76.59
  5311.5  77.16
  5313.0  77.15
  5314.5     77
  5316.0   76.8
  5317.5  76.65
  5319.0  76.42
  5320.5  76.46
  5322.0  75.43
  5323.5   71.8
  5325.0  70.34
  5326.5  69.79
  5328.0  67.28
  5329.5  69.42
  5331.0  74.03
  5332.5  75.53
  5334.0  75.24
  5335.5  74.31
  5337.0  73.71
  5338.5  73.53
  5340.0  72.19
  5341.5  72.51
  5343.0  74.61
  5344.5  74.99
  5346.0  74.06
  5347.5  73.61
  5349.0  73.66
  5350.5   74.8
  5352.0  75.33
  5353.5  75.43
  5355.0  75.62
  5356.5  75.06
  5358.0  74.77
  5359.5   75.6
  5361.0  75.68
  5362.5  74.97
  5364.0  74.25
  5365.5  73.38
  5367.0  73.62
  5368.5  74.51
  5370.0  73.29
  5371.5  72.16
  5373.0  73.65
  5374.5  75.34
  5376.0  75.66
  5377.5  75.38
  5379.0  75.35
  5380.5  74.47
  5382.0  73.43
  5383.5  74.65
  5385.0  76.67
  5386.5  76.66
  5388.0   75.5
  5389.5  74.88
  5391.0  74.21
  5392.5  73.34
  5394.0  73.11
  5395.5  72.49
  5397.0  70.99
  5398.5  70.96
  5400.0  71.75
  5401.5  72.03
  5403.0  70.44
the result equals 0.1 angstrom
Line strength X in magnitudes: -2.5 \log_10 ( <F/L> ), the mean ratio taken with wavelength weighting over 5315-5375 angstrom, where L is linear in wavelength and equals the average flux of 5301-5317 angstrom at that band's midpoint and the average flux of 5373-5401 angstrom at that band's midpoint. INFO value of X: 0.01 mag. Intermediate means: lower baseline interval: 75.8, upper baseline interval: 74.1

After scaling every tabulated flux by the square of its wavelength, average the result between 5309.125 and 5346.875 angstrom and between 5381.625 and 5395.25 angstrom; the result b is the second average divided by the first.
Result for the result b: 1.0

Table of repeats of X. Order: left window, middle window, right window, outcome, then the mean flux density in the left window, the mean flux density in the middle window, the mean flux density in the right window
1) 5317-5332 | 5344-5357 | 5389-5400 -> -0.03 mag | 72.7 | 74.7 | 72.7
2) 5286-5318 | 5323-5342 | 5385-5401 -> 0.04 mag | 75.7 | 72.3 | 73.5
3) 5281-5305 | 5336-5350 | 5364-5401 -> 0.01 mag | 75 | 73.7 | 74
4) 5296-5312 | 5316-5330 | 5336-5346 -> 0.02 mag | 74.6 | 72.9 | 73.6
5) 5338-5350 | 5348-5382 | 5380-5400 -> -0.01 mag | 73.7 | 74.6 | 73.9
